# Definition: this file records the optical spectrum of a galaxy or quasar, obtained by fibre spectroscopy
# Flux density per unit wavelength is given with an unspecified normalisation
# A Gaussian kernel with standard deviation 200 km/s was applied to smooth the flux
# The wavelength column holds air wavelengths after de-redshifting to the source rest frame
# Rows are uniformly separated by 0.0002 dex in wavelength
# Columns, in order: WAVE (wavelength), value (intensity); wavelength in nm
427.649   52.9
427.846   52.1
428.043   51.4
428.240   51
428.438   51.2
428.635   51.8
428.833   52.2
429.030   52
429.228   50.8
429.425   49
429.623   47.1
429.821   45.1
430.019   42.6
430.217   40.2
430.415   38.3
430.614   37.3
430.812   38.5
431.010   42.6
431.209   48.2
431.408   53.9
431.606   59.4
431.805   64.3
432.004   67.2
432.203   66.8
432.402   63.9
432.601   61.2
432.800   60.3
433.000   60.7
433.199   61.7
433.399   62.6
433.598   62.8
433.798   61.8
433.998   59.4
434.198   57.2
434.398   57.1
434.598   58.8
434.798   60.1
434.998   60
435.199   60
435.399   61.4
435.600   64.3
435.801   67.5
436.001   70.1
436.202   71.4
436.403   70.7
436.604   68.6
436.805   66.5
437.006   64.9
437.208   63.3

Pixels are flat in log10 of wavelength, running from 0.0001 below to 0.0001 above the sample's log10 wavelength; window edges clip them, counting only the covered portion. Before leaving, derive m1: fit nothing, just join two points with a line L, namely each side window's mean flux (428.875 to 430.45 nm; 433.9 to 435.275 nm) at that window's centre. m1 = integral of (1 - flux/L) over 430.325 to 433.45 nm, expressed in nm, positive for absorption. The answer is -0.19 nm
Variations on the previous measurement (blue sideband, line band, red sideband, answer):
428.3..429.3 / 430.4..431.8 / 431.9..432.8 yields 0.300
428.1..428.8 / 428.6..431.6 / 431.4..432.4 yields 0.556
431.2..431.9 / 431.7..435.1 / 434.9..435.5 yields -0.149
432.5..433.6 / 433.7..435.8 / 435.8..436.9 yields 0.165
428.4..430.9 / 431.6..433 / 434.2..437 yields -0.247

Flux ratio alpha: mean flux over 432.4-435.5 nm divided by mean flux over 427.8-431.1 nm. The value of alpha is 1.30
